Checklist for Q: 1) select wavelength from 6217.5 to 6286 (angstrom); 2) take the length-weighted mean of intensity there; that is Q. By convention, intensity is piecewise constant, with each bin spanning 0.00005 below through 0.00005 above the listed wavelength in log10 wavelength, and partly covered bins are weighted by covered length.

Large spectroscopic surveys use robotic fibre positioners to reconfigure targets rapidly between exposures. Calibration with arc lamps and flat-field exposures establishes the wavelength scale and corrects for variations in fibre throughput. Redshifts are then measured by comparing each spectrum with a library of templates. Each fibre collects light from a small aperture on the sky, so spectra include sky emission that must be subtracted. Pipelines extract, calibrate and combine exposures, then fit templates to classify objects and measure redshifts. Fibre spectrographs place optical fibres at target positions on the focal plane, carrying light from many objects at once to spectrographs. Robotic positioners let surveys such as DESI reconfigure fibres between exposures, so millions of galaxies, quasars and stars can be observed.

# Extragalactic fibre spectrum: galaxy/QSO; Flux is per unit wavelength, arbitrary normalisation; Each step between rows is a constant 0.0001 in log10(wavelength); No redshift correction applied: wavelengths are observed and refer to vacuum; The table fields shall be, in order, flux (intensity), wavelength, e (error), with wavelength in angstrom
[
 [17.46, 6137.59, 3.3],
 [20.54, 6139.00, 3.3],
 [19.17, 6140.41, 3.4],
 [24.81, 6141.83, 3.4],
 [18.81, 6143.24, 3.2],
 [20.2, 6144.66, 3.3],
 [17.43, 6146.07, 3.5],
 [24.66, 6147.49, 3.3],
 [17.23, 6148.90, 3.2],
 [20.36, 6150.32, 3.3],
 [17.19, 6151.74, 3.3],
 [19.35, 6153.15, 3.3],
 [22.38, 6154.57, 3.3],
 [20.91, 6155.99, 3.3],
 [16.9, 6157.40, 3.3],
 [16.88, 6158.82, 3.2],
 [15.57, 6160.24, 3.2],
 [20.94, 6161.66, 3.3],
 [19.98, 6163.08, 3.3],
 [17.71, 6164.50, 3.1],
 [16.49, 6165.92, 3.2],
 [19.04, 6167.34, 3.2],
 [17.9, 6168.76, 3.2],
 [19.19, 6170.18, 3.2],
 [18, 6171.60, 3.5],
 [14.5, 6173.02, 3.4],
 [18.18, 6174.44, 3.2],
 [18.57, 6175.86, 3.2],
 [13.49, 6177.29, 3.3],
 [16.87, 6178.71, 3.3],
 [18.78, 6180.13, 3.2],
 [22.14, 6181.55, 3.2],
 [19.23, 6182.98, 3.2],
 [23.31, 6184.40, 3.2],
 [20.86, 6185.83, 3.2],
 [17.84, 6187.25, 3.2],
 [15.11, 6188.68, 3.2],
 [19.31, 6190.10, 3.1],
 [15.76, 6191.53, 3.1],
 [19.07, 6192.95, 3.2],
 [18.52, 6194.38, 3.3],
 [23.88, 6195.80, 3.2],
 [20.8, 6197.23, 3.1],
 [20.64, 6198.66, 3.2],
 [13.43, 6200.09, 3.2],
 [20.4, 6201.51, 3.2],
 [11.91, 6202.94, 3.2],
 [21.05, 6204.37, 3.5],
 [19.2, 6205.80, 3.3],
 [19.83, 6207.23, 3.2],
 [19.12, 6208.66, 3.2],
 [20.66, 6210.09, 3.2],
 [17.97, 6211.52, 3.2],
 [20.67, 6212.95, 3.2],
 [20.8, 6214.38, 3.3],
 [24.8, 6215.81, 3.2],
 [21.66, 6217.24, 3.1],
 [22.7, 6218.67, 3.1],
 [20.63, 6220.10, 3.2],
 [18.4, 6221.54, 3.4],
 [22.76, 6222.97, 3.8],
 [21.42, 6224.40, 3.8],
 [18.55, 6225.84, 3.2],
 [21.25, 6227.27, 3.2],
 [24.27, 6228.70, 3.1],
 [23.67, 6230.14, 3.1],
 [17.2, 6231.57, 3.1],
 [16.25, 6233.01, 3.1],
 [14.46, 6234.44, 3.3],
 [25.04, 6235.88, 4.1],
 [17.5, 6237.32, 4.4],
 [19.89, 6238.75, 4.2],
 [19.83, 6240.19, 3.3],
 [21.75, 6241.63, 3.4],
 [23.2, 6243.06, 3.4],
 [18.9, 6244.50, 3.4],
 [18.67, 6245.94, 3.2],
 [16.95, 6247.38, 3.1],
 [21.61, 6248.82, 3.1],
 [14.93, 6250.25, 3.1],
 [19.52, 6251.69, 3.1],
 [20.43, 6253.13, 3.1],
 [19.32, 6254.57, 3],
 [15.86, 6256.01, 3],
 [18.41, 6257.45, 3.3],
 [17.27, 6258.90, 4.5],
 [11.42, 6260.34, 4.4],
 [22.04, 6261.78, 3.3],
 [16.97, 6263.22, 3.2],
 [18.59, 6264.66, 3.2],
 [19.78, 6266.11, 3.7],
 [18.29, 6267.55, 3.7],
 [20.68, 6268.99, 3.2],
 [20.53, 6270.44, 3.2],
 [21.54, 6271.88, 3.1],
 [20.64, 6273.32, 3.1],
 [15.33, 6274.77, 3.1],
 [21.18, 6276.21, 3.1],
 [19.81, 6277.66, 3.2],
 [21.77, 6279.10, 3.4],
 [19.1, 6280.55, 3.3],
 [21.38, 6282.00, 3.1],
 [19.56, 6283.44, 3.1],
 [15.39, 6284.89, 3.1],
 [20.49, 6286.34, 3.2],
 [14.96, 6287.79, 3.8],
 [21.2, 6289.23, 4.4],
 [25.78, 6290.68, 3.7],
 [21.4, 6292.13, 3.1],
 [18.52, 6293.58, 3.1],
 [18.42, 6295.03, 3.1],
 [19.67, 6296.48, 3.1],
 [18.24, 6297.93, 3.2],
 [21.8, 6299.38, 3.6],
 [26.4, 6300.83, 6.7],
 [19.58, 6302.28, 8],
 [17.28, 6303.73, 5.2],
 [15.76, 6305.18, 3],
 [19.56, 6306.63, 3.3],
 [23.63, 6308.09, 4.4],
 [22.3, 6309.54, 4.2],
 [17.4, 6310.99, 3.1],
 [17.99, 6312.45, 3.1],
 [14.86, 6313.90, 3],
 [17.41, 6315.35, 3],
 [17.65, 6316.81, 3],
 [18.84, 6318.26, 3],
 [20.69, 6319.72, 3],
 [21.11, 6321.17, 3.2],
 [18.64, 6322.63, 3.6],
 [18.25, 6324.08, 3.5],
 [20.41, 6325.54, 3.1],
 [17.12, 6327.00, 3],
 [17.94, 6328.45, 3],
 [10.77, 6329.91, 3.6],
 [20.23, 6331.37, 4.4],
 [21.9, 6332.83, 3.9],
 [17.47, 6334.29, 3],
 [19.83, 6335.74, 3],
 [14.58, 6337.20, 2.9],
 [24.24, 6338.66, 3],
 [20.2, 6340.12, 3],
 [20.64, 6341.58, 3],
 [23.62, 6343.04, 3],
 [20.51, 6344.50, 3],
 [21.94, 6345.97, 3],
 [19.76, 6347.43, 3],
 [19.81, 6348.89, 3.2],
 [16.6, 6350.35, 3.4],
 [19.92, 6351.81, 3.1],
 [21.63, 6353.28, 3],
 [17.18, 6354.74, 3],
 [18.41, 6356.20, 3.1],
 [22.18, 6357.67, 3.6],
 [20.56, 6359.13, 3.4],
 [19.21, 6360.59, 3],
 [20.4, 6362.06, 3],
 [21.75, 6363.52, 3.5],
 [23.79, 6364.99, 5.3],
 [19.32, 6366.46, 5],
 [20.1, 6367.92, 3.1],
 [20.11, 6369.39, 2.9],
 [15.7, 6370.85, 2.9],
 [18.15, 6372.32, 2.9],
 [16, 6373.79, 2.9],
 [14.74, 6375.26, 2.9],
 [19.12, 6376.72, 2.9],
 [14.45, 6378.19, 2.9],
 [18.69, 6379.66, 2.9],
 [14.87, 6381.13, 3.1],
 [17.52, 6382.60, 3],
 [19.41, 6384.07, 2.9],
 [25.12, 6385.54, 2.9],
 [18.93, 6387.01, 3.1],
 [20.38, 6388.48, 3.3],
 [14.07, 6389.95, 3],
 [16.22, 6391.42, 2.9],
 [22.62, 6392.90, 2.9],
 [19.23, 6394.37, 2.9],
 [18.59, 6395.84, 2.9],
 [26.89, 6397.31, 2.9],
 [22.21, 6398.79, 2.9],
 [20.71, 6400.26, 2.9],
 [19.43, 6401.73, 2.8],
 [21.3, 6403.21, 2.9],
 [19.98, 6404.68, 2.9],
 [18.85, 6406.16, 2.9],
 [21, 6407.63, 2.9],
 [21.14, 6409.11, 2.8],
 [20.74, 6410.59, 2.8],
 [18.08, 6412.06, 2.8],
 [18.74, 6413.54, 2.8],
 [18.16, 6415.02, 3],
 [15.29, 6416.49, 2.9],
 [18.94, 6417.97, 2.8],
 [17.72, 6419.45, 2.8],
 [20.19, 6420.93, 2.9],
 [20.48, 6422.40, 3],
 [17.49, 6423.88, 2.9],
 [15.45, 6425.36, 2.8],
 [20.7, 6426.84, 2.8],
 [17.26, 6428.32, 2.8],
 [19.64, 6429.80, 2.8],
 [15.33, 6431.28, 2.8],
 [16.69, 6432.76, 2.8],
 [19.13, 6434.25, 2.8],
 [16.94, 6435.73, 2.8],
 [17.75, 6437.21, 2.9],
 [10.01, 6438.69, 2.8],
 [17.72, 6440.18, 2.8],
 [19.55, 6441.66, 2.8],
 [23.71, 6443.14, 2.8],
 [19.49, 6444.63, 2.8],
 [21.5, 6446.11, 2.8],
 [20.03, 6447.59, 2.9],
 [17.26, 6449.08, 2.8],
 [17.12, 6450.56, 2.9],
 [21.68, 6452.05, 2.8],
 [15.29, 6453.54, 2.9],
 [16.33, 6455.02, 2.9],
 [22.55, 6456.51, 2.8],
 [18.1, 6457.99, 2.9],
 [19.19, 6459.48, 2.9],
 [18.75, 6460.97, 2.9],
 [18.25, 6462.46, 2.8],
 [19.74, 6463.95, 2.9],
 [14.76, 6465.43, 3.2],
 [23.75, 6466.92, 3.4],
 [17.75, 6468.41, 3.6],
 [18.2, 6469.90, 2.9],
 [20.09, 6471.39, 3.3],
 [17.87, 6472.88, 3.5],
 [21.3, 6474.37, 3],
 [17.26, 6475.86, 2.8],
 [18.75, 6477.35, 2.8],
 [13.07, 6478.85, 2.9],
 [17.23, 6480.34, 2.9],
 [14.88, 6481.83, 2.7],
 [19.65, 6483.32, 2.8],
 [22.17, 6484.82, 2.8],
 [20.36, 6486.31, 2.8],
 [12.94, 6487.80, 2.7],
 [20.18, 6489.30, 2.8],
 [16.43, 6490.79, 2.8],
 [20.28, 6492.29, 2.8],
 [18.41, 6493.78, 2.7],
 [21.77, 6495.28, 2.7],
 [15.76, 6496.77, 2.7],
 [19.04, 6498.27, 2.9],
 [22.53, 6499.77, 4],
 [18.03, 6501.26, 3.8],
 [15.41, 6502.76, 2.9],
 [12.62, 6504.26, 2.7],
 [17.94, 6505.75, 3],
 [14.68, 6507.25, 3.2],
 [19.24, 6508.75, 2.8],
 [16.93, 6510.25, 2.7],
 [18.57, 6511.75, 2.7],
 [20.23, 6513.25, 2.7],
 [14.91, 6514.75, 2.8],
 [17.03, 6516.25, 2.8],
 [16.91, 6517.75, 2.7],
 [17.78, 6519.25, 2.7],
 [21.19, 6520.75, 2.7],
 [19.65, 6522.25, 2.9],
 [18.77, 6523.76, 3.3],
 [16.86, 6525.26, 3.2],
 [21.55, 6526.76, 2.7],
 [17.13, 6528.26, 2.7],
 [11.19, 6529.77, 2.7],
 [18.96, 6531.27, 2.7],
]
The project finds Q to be 19.5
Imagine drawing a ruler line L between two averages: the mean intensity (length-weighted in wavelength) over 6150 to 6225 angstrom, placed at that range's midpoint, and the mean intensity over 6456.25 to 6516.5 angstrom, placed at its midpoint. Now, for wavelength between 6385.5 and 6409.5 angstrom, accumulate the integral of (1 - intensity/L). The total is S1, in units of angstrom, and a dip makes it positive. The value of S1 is -2.32 angstrom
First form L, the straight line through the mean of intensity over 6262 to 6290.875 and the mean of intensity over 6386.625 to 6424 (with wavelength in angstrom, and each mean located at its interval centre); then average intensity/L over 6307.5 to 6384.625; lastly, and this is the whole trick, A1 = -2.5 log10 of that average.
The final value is 0.03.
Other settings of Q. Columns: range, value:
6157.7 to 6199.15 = 18.5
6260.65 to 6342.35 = 19.4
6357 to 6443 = 18.9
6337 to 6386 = 19.4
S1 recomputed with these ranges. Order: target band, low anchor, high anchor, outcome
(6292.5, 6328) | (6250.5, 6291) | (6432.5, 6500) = -0.54 angstrom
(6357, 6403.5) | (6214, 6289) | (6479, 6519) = -1.93 angstrom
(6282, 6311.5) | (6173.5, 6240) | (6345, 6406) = -0.69 angstrom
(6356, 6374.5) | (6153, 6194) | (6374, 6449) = -0.96 angstrom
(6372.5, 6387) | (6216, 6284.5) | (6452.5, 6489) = 0.77 angstrom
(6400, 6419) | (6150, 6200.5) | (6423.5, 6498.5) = -1.01 angstrom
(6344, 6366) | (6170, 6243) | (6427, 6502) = -1.57 angstrom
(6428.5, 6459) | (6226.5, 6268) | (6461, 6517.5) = -0.06 angstrom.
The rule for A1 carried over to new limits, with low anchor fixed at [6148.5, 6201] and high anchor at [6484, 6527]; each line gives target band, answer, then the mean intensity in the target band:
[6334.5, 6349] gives -0.12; 20.4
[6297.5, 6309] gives -0.11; 20.4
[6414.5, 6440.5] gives 0.05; 17.5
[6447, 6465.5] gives -0.02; 18.5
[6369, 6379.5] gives 0.09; 16.9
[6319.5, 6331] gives 0.02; 18.1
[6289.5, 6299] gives -0.11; 20.4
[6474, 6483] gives 0.07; 17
